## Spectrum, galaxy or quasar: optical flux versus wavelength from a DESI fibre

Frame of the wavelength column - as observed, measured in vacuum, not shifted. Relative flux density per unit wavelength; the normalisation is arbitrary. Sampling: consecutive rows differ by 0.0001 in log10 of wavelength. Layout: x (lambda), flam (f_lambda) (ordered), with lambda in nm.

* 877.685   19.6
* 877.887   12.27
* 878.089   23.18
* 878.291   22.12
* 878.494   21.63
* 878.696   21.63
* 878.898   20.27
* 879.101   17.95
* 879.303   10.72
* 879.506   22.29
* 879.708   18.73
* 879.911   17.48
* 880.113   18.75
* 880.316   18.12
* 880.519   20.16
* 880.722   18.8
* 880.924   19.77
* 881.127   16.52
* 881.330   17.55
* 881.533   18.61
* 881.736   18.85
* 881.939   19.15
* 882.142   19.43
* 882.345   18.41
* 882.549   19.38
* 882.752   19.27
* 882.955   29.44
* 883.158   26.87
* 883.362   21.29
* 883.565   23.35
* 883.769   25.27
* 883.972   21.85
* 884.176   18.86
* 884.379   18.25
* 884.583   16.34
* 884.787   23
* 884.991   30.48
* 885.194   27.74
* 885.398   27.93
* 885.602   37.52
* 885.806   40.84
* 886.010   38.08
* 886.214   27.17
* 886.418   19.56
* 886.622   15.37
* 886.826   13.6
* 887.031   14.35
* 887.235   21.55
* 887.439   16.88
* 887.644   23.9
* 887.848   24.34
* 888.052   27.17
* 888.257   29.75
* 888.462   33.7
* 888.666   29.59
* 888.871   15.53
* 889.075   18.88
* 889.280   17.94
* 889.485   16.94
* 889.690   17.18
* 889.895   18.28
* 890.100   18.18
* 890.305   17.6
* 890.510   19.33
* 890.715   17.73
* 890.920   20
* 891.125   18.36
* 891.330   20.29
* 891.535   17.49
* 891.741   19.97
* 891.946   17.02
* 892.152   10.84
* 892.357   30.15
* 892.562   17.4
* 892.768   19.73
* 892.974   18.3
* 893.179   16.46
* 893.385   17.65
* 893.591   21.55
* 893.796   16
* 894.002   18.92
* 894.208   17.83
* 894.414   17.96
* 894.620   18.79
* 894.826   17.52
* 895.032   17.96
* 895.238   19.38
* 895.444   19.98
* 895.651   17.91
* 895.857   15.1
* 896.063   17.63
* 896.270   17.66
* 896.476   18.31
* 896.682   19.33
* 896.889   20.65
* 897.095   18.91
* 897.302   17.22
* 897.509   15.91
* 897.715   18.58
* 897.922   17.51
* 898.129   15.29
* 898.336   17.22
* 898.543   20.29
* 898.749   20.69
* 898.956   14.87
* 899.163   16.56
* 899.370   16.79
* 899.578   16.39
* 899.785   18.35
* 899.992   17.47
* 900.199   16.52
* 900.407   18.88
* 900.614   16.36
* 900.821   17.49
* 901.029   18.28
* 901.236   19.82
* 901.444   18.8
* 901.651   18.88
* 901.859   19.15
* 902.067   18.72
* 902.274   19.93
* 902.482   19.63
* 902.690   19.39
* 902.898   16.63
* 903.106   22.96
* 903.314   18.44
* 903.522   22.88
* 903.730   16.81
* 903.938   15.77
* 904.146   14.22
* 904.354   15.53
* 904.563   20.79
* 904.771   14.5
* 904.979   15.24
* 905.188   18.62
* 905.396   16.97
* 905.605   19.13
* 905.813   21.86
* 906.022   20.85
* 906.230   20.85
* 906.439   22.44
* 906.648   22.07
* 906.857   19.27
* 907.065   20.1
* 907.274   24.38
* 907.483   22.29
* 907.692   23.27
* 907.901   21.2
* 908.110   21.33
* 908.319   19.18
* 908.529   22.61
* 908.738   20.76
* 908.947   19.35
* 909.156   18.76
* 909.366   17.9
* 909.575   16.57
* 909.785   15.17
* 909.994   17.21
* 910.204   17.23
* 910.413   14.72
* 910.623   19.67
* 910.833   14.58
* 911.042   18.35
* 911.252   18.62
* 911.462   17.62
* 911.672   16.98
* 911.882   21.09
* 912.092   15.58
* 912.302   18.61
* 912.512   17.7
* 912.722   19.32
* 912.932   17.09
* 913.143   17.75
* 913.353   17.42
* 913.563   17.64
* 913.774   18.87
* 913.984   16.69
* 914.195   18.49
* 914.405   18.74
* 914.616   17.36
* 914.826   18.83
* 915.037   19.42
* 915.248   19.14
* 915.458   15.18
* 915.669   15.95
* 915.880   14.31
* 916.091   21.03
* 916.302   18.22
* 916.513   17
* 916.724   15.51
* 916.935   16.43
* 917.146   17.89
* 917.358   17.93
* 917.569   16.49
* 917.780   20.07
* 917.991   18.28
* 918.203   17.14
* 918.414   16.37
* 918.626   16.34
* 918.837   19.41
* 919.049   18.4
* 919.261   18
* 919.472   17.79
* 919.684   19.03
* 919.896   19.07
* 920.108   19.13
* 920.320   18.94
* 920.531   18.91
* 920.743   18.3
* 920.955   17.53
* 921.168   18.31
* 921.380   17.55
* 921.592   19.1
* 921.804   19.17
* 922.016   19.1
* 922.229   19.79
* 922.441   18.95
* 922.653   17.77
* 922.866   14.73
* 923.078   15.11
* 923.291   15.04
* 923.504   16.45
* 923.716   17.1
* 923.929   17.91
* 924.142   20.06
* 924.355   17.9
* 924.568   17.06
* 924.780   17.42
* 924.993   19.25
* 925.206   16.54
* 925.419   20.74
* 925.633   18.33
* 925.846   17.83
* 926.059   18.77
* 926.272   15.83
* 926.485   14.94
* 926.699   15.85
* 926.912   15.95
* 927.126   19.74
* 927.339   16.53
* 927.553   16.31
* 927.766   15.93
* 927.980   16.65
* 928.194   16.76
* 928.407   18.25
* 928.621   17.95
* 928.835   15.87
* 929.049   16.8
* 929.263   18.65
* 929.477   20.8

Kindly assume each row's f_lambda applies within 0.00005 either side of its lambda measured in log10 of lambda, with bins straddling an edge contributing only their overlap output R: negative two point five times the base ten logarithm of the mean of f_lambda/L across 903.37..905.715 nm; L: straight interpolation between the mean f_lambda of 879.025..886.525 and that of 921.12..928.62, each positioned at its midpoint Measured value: 0.144 mag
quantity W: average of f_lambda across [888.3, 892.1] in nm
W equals 19.7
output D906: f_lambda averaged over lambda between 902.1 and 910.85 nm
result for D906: 19.1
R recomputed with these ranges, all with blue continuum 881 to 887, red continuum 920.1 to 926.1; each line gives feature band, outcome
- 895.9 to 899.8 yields 0.19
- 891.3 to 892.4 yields 0.18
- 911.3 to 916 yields 0.09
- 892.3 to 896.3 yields 0.17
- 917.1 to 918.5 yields 0.06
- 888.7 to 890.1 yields 0.23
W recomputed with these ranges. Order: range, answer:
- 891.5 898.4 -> 18.2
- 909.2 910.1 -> 16.8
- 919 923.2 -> 18.2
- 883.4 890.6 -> 23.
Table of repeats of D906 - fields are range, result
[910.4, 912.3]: 17.7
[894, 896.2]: 18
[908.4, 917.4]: 17.8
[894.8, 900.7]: 17.8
